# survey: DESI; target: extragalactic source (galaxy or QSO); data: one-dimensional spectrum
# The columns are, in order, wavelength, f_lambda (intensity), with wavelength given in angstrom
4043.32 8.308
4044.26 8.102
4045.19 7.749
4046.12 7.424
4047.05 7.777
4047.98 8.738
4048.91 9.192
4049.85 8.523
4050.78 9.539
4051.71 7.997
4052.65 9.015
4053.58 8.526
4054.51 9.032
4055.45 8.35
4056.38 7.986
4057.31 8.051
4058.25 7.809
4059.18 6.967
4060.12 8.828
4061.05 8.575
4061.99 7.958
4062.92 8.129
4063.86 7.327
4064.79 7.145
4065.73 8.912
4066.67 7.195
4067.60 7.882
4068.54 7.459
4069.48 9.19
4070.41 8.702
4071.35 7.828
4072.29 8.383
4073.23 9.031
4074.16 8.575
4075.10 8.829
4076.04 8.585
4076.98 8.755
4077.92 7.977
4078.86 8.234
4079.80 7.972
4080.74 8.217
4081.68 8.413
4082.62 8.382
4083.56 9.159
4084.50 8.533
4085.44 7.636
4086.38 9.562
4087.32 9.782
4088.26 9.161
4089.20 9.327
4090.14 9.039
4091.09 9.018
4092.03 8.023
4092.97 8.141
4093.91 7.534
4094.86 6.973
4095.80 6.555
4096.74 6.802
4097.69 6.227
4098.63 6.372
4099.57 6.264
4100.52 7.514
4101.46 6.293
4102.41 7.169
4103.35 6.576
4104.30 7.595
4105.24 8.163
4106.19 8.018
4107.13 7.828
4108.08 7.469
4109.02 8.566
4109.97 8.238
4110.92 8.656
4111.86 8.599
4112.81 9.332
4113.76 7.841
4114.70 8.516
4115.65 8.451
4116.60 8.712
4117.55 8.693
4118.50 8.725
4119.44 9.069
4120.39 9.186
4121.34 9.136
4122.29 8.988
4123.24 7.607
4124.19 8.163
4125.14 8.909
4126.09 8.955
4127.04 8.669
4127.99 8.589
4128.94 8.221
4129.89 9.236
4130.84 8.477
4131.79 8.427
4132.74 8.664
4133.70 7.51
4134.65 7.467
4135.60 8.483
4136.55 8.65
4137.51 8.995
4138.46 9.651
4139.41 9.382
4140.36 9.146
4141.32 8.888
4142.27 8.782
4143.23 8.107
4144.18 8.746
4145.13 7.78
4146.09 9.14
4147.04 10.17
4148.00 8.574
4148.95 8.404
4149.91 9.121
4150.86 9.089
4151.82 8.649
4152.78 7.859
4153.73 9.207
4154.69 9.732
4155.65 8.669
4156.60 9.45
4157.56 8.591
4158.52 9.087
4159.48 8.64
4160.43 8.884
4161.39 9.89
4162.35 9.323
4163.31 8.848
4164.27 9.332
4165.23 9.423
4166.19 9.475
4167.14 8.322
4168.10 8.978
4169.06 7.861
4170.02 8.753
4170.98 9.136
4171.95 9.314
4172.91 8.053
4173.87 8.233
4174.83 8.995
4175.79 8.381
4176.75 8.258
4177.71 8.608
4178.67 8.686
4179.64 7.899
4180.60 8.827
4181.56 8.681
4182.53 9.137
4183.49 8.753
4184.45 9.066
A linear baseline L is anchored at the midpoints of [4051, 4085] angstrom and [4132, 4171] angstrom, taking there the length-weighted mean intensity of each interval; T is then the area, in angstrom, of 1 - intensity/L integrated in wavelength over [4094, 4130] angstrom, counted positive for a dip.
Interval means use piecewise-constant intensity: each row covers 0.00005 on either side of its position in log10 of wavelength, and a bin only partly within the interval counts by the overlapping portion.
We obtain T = 2.4 angstrom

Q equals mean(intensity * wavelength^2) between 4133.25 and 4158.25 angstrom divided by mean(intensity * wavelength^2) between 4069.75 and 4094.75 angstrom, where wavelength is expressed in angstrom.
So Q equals 1.06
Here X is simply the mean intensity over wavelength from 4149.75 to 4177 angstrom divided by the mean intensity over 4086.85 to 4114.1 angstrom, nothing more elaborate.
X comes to 1.13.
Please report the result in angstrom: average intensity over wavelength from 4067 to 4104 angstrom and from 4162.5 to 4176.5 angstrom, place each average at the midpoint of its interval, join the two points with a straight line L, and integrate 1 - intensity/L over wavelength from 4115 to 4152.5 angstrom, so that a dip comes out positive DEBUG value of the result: -1.00 angstrom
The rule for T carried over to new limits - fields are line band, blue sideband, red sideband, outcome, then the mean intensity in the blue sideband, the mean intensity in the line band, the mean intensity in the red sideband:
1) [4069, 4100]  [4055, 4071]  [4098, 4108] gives -2.6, 8.03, 8.22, 7.18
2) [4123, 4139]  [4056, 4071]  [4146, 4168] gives 0.4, 8.01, 8.53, 9.04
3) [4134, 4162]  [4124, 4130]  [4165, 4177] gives -0.6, 8.67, 8.87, 8.7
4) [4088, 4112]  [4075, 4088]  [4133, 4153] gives 2.6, 8.57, 7.67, 8.7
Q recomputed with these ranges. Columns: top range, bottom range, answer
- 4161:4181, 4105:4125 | 1.06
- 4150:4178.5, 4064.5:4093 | 1.09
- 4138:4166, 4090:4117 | 1.19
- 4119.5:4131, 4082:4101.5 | 1.11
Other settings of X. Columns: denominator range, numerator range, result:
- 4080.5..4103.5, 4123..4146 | 1.09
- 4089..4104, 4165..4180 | 1.18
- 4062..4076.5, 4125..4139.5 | 1.05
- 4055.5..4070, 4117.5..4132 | 1.09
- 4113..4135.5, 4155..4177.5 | 1.04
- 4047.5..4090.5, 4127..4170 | 1.04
